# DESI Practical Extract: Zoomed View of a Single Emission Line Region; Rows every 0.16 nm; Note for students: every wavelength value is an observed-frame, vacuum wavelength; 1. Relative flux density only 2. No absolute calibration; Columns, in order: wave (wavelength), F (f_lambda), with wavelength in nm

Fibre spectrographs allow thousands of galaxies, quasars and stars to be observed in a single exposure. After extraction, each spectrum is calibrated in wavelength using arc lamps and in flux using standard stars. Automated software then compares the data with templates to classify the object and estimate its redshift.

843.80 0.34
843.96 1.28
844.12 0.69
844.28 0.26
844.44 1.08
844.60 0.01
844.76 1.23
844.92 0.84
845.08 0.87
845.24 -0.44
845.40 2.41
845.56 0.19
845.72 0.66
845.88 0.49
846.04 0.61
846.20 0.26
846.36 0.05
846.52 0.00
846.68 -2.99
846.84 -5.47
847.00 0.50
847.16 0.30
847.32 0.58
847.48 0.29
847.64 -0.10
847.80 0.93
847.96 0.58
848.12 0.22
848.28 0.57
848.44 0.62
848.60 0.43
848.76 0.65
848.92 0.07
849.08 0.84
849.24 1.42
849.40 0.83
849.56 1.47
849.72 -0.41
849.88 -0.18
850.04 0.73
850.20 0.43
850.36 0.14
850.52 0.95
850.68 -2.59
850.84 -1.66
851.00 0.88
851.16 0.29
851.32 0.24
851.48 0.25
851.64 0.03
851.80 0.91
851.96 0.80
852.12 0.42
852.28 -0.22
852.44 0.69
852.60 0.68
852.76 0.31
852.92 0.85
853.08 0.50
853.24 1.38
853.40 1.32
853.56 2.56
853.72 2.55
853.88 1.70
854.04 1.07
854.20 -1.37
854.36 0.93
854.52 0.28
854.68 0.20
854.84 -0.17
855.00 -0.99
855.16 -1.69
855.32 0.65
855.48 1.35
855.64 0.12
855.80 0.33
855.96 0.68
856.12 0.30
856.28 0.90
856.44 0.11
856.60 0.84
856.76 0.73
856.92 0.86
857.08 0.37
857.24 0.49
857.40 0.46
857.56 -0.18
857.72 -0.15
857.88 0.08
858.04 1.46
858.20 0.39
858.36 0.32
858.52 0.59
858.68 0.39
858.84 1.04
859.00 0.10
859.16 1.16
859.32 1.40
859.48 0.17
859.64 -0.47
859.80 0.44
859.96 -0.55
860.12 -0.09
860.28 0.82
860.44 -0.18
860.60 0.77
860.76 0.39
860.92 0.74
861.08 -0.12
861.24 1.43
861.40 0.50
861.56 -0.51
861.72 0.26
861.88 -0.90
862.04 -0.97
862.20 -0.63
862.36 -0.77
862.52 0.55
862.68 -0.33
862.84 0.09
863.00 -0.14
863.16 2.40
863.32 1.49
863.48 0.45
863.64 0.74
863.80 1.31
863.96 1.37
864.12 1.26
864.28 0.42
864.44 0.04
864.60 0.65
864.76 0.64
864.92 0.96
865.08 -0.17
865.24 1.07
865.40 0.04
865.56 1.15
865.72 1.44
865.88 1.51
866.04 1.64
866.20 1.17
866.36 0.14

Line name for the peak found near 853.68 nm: H-beta 4861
